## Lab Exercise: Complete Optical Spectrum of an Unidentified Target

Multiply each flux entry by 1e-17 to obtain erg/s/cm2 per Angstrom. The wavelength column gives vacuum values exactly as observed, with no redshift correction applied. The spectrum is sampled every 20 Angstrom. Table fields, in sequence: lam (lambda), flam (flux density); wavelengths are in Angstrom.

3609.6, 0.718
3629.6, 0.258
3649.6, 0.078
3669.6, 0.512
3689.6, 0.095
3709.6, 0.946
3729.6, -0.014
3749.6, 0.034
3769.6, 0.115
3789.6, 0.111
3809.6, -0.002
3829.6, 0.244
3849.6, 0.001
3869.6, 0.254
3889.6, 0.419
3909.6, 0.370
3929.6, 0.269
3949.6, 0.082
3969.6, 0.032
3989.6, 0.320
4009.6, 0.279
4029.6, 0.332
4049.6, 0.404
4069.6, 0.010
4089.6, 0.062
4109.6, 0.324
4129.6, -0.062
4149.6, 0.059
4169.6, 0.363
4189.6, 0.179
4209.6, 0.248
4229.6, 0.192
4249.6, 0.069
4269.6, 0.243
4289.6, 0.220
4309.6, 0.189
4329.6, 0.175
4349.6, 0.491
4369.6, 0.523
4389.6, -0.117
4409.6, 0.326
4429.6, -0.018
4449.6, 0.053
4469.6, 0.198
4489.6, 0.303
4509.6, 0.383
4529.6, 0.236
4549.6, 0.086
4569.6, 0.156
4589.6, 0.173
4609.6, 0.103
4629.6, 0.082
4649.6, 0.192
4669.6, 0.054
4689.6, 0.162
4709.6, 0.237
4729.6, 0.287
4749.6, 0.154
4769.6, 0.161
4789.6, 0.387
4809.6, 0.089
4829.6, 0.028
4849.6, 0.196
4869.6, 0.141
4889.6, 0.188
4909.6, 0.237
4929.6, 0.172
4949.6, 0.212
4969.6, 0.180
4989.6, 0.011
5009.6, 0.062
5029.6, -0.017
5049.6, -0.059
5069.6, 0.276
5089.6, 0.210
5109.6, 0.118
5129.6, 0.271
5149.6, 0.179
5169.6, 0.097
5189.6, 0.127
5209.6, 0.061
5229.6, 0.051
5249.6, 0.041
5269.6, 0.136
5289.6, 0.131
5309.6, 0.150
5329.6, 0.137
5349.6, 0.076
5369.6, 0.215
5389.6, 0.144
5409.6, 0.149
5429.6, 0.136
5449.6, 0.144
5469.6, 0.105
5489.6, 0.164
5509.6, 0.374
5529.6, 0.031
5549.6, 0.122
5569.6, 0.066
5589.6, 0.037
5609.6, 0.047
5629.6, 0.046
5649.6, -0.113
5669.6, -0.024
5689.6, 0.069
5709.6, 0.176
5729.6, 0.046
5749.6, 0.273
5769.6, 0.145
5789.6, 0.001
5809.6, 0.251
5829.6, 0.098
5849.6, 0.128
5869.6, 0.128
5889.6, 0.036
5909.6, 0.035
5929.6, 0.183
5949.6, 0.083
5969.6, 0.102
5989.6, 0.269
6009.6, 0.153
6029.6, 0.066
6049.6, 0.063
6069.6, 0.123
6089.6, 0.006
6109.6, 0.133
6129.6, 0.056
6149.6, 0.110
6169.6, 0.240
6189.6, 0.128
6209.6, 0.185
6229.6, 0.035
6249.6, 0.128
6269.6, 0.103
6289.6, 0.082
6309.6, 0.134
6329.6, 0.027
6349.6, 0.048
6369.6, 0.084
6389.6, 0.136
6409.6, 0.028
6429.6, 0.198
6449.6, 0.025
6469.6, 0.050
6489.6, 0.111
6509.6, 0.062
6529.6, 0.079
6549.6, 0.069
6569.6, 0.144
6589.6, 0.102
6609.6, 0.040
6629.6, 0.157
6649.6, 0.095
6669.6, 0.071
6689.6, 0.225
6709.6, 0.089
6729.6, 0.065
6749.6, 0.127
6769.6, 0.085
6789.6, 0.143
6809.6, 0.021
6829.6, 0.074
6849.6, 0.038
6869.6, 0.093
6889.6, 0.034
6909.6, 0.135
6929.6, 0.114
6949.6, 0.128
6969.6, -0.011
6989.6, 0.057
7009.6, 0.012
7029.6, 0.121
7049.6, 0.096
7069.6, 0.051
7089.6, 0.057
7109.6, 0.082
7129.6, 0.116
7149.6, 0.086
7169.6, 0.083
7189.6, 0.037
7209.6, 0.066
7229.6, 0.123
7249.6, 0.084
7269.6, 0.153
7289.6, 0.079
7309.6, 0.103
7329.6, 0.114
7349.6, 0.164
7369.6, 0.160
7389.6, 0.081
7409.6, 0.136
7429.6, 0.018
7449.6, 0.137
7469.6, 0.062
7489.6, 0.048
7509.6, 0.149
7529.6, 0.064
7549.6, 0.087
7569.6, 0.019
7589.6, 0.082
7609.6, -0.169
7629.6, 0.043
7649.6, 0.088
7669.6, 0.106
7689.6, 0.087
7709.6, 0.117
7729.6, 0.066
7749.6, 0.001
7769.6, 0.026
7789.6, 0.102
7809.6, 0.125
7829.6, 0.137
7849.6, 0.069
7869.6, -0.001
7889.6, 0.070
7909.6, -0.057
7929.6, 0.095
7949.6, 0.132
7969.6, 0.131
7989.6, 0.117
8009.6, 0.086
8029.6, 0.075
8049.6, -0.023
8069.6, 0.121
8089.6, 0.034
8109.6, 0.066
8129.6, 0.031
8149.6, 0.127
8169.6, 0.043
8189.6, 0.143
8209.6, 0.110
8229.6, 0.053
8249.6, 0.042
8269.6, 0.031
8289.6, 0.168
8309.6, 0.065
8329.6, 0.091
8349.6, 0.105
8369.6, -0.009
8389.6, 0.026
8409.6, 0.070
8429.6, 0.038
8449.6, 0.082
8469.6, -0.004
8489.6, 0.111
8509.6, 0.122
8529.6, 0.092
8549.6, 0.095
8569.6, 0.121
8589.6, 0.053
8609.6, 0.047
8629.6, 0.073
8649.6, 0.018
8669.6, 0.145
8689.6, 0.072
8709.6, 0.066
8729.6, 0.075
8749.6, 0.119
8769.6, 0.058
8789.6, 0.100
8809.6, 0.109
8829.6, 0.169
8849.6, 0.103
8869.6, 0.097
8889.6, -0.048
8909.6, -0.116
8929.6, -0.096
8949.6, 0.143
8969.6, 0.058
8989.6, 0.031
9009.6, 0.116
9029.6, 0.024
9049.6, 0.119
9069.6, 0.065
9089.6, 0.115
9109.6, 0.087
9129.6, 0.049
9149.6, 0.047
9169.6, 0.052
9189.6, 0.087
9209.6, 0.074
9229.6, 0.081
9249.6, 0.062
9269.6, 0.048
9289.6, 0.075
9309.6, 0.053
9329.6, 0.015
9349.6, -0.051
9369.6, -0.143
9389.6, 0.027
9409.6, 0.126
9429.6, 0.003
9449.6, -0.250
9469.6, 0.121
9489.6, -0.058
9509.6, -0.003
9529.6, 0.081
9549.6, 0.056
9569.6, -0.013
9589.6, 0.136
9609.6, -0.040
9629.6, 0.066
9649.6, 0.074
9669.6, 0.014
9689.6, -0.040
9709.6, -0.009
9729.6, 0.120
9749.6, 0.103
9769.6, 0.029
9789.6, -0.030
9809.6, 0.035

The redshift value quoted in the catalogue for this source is 0.699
